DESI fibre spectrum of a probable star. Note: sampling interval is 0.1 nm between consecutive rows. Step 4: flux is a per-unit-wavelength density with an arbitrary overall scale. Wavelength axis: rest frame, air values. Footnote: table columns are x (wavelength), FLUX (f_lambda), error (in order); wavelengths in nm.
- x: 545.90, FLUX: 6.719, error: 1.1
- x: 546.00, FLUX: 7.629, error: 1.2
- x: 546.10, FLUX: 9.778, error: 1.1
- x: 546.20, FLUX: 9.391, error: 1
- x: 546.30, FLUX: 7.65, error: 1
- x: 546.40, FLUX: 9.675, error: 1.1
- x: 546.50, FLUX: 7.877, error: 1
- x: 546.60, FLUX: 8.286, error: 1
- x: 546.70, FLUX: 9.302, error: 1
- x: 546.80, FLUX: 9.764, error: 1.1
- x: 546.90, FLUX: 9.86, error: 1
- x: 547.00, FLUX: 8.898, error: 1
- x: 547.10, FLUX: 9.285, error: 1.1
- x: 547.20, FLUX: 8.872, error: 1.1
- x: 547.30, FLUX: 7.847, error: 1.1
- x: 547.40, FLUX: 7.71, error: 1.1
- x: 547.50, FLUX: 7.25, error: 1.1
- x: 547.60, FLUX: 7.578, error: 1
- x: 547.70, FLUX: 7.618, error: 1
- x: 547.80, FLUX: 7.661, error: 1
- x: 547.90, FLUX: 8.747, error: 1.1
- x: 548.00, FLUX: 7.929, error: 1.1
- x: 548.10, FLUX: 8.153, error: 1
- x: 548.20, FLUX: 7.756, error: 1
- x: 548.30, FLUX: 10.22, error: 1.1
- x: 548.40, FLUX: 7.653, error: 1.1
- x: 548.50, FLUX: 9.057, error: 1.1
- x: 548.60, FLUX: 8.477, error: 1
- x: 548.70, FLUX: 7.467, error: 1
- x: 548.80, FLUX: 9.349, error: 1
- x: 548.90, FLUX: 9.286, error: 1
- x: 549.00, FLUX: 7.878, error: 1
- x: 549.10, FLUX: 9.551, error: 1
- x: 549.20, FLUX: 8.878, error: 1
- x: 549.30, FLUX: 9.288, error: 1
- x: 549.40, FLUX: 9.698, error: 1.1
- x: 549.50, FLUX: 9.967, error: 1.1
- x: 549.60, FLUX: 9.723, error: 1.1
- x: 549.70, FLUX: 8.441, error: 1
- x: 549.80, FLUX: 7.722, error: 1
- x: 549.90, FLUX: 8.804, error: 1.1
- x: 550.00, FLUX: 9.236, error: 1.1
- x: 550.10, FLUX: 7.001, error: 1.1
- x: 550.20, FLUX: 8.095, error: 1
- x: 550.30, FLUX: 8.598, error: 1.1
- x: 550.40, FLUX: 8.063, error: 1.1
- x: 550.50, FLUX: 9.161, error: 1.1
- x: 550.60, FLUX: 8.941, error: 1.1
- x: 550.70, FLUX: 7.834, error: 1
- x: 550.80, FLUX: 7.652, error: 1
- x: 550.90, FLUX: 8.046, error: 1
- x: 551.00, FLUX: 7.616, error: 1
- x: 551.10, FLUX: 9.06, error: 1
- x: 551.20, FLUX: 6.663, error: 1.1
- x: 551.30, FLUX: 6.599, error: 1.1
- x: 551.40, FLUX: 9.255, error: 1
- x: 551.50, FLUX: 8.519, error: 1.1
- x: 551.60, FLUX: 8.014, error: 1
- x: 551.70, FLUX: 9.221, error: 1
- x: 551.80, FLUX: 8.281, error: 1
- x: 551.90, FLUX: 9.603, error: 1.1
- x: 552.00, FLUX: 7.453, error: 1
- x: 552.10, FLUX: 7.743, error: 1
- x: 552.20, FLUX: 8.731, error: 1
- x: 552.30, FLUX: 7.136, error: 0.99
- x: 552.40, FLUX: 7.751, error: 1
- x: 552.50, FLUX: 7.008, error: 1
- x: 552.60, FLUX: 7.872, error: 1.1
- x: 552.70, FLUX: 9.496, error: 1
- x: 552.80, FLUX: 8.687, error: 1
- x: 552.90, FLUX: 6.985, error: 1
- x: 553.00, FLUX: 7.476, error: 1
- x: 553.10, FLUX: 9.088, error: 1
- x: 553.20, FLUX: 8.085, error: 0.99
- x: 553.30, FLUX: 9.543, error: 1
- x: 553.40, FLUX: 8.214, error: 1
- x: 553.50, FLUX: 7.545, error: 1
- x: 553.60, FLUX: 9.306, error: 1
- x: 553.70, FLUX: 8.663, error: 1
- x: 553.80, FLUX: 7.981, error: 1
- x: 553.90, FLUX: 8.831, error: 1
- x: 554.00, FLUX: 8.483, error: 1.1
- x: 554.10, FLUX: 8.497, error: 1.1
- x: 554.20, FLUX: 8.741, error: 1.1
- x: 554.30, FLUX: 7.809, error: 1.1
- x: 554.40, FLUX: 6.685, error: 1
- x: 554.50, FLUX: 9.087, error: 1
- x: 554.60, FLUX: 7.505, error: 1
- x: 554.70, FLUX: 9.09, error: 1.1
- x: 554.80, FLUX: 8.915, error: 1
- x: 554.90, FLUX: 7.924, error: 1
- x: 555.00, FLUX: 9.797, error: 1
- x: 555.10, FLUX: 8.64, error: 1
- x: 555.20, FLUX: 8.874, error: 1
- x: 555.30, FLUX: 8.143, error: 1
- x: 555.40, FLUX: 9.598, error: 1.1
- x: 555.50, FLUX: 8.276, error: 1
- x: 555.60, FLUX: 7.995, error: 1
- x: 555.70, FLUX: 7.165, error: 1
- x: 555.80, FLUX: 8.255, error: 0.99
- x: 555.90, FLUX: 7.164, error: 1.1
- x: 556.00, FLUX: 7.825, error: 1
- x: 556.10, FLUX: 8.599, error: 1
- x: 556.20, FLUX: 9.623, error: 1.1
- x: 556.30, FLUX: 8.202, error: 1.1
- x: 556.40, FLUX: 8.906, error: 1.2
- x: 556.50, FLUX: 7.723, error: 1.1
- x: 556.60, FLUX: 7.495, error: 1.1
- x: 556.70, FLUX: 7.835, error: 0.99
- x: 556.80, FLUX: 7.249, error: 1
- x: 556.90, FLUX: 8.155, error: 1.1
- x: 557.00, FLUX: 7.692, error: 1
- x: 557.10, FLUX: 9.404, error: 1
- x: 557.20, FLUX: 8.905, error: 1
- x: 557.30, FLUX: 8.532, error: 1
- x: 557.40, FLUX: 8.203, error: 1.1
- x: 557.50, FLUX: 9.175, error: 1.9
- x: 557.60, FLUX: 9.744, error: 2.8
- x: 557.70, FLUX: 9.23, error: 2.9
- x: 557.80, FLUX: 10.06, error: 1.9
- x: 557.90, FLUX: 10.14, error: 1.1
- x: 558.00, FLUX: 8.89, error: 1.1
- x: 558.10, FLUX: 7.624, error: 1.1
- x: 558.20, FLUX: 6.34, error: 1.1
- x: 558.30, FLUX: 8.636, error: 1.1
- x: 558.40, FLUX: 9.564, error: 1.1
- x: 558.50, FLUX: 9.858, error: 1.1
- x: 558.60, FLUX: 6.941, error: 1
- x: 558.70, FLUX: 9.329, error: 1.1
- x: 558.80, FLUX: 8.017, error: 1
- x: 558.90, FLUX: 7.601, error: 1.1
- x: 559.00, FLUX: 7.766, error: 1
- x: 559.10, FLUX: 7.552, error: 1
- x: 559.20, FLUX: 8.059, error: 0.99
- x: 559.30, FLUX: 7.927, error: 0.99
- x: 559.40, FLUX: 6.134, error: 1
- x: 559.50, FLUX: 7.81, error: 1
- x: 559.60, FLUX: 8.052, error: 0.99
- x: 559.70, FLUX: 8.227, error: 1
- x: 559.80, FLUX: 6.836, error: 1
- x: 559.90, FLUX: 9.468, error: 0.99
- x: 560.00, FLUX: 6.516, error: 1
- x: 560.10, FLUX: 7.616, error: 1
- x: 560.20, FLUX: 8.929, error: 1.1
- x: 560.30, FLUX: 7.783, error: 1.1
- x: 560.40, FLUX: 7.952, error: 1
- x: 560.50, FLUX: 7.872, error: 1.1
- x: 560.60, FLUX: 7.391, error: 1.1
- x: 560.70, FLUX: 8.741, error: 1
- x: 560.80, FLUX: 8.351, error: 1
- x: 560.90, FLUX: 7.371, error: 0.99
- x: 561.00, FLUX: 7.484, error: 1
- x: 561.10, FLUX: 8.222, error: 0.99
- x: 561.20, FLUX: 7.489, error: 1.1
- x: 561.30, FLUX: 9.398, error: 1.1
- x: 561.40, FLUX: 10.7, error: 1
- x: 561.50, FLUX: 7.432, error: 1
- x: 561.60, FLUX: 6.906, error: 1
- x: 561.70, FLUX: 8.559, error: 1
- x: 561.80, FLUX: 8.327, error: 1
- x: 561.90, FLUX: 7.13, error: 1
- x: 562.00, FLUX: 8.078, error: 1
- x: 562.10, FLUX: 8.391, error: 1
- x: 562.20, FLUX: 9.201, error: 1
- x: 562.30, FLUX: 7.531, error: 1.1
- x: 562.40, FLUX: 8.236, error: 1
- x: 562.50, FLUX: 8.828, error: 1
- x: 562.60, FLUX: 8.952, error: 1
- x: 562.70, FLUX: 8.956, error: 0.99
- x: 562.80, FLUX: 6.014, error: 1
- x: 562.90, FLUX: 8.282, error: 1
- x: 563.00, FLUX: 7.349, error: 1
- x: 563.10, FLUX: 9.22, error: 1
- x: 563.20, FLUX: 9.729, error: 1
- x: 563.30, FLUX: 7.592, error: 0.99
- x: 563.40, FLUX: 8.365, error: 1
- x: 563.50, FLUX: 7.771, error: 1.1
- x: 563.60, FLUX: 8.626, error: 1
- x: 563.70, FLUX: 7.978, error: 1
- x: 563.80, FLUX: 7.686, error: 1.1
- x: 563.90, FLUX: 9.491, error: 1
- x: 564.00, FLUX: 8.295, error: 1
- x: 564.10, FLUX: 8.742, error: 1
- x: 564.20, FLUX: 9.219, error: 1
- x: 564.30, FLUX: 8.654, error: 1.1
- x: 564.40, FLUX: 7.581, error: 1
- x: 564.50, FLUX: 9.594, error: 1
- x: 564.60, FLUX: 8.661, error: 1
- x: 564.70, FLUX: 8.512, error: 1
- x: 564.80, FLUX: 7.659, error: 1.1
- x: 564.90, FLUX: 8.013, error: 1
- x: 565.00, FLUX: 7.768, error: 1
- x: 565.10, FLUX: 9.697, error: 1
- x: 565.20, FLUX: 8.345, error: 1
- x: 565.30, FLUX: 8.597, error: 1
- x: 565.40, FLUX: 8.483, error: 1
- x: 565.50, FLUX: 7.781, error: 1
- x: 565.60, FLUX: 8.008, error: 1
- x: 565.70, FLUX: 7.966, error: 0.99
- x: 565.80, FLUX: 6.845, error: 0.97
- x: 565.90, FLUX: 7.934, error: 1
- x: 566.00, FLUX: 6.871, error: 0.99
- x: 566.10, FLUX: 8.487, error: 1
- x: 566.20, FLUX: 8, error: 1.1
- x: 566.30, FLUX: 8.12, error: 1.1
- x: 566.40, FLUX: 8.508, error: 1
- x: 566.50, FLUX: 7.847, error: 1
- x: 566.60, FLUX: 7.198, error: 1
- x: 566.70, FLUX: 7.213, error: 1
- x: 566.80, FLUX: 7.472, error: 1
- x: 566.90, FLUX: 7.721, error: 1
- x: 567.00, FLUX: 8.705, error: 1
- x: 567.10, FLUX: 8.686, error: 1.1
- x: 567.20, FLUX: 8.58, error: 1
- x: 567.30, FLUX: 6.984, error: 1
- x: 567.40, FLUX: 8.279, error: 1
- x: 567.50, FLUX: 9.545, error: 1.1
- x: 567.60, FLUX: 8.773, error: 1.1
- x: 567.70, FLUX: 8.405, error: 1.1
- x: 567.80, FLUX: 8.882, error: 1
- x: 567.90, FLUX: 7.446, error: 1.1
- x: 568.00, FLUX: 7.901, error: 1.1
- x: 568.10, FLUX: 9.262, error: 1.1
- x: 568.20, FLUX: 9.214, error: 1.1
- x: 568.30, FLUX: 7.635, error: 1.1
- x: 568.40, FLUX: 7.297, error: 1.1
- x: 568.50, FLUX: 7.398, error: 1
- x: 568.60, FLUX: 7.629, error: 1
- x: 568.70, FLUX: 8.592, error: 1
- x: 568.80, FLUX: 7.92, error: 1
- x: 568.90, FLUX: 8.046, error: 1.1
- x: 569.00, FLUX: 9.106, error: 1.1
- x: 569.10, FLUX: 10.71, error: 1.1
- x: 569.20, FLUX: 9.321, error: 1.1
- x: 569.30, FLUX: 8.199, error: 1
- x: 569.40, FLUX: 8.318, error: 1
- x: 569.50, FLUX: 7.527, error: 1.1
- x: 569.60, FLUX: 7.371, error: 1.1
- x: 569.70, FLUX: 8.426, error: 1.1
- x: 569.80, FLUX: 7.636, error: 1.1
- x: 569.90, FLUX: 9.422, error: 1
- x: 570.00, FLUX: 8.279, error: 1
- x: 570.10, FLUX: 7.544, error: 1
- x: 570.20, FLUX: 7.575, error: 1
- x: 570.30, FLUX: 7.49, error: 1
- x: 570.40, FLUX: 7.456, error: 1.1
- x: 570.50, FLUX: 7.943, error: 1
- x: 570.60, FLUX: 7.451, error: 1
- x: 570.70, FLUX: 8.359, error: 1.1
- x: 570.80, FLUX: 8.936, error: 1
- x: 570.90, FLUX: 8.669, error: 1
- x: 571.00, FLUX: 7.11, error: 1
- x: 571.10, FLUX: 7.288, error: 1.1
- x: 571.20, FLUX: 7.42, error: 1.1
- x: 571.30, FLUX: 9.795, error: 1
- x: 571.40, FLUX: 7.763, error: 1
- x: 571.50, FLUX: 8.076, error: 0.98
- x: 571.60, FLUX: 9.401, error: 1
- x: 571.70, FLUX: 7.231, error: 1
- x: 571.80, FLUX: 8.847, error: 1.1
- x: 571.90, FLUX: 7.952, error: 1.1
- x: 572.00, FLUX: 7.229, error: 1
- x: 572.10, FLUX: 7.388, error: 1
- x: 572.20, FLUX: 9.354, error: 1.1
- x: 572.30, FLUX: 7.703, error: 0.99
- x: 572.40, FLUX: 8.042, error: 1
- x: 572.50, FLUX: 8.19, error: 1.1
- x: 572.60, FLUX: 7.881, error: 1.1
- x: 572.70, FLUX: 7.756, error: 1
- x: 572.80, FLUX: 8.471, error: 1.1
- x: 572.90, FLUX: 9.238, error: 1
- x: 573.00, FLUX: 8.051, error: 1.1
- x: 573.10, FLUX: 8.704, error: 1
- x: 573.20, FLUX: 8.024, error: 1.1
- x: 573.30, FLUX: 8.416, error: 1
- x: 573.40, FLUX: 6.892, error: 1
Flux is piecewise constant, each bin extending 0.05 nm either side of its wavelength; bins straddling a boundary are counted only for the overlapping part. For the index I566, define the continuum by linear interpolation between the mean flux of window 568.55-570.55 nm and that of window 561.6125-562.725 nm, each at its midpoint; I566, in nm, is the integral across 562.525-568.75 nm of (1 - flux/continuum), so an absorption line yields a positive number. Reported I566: 0.05 nm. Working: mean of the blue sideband 8.32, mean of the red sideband 8.23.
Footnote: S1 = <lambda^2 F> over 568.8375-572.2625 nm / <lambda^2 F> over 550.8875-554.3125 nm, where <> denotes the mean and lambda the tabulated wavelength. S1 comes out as 1.06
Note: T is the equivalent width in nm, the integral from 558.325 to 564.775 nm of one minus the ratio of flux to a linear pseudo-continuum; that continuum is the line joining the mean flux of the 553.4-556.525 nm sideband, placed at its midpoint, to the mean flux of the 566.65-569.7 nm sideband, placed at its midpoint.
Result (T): 0.10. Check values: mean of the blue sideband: 8.38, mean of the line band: 8.2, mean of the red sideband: 8.27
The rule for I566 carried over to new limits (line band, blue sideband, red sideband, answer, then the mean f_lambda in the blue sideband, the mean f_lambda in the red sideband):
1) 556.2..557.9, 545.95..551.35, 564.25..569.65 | -0.05 nm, 8.49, 8.21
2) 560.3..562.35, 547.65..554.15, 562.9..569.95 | 0.05 nm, 8.39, 8.27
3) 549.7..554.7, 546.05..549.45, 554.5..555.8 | 0.20 nm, 8.64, 8.51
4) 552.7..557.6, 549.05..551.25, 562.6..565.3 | 0.07 nm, 8.55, 8.39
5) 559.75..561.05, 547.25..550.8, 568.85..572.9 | 0.07 nm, 8.46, 8.18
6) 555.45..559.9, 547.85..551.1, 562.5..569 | 0.07 nm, 8.58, 8.21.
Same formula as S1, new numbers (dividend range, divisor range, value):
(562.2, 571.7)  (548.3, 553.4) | 1.03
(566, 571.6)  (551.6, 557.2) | 1.04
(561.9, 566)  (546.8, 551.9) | 1.03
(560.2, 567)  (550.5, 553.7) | 1.04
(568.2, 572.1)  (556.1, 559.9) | 1.02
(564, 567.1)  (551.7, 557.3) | 1.02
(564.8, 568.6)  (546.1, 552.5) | 1.02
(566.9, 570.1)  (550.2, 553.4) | 1.08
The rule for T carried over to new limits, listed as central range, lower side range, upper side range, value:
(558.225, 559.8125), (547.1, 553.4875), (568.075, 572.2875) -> 0.047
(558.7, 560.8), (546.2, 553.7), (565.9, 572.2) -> 0.105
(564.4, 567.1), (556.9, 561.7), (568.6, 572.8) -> 0.040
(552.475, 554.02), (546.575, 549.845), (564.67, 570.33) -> 0.031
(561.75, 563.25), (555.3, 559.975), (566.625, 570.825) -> -0.006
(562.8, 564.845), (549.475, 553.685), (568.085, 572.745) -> -0.050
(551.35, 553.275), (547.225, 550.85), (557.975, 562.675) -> 0.023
